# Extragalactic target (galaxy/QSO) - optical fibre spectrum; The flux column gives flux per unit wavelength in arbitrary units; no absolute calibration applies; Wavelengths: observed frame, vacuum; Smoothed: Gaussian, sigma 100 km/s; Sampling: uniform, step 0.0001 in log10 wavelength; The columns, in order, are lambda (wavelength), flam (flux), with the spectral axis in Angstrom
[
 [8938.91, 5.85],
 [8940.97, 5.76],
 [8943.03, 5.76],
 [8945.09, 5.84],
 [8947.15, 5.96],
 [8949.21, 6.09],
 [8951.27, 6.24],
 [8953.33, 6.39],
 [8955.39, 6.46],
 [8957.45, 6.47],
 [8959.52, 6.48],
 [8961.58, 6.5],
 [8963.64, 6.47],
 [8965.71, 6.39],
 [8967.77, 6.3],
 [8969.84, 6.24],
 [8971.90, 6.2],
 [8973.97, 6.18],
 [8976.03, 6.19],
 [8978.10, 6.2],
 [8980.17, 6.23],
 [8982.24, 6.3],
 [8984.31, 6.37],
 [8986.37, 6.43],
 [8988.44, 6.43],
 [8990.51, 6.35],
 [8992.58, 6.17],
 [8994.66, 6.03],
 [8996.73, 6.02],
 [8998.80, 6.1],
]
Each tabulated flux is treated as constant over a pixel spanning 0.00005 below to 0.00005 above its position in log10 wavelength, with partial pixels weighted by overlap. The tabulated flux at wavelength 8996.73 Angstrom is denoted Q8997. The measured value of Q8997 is 6.02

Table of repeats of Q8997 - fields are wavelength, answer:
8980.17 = 6.23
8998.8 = 6.1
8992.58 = 6.17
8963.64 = 6.47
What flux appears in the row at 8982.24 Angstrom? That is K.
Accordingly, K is 6.3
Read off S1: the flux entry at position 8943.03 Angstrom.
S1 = 5.76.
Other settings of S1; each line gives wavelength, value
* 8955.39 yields 6.46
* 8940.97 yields 5.76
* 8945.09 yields 5.84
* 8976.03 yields 6.19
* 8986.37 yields 6.43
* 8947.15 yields 5.96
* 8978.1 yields 6.2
